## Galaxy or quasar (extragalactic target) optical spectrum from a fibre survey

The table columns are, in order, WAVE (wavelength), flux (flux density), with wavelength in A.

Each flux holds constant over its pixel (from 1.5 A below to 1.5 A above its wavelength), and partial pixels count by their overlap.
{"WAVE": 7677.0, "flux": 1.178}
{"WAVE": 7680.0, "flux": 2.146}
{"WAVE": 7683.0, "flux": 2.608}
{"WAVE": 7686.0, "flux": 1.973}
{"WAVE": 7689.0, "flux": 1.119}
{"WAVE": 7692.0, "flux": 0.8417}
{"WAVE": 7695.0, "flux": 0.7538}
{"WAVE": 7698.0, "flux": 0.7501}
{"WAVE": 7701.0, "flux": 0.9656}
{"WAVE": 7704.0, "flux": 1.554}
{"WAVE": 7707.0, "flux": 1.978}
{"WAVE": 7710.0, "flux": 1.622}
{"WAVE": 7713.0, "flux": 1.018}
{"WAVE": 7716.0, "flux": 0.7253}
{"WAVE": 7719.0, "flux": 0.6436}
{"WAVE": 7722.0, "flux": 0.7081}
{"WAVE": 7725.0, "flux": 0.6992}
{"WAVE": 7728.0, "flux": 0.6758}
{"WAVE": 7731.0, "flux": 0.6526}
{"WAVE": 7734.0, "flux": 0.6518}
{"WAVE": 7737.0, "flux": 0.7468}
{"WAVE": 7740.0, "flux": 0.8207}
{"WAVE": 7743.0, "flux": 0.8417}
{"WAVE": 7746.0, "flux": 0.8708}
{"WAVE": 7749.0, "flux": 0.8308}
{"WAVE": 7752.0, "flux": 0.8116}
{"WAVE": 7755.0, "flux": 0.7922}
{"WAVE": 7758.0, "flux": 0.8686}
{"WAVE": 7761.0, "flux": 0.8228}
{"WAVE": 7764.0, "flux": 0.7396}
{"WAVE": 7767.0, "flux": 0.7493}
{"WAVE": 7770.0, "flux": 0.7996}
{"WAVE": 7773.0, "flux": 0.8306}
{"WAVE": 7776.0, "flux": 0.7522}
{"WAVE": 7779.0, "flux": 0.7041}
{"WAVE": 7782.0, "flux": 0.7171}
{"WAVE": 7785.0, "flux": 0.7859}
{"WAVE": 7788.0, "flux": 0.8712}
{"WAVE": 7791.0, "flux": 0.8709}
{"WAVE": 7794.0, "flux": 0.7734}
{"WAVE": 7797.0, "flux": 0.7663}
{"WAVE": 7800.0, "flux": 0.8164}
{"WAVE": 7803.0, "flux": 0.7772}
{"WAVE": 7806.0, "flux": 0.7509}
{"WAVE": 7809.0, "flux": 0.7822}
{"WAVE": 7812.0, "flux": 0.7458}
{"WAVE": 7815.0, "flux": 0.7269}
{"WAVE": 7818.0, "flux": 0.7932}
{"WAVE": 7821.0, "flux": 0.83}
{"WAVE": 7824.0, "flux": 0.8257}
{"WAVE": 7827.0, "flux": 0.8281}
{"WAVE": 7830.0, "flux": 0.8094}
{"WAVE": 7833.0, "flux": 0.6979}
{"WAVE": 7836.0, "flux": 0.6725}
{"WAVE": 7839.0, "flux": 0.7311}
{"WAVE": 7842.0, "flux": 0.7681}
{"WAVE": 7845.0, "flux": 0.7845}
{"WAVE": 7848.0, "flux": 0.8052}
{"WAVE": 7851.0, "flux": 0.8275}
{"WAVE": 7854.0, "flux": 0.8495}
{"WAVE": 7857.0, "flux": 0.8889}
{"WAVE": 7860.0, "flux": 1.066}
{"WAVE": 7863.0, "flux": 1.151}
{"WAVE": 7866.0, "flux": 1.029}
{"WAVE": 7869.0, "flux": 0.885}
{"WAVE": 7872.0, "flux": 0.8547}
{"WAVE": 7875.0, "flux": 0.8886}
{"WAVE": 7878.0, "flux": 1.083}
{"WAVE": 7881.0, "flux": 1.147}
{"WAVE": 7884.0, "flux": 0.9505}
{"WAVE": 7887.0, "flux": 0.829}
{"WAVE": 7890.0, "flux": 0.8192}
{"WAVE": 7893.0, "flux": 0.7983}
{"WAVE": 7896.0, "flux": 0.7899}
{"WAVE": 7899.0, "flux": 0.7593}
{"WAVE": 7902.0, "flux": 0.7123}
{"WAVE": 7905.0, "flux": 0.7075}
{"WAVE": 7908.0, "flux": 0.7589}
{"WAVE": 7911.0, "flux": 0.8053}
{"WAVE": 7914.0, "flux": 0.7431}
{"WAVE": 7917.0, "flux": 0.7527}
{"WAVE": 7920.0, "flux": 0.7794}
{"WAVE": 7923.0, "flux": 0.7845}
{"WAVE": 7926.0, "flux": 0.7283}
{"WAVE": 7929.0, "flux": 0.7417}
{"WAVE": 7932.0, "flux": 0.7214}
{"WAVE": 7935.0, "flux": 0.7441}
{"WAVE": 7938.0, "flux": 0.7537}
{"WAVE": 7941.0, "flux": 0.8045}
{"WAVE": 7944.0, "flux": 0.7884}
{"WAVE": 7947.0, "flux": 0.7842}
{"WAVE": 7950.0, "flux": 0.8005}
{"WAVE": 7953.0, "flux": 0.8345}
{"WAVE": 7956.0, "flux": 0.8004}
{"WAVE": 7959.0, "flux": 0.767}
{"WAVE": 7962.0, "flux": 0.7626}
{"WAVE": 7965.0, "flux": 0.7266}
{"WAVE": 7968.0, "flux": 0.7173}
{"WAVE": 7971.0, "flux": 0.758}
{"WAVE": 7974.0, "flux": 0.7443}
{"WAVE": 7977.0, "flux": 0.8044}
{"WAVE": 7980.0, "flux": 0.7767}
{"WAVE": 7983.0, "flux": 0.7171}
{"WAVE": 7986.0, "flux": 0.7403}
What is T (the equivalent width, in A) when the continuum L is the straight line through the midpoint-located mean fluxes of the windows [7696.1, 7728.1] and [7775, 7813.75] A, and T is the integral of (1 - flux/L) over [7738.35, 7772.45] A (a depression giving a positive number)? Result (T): 3.38 A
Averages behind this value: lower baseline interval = 1.04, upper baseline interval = 0.778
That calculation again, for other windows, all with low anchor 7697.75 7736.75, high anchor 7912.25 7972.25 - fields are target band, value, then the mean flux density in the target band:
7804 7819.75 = 2.20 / 0.761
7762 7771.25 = 1.62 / 0.765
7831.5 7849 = 2.39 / 0.741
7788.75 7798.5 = 1.01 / 0.809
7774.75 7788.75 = 2.33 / 0.761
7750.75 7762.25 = 1.38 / 0.824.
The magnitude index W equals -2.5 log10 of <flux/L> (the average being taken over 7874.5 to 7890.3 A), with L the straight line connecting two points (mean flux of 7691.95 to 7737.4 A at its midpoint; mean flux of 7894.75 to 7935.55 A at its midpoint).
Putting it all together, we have -0.23 mag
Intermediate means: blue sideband 0.944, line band 0.967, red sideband 0.752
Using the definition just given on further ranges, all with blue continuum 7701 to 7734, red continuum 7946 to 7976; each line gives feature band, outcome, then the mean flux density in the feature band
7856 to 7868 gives -0.19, 1.03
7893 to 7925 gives 0.08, 0.761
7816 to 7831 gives 0.11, 0.815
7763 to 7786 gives 0.25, 0.76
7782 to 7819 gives 0.18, 0.785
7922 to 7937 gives 0.08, 0.743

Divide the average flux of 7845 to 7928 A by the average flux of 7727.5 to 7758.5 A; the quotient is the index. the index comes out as 1.1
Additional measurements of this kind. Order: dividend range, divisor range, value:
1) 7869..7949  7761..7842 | 1.04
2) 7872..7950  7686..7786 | 0.91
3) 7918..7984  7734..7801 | 0.96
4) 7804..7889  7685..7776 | 0.93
